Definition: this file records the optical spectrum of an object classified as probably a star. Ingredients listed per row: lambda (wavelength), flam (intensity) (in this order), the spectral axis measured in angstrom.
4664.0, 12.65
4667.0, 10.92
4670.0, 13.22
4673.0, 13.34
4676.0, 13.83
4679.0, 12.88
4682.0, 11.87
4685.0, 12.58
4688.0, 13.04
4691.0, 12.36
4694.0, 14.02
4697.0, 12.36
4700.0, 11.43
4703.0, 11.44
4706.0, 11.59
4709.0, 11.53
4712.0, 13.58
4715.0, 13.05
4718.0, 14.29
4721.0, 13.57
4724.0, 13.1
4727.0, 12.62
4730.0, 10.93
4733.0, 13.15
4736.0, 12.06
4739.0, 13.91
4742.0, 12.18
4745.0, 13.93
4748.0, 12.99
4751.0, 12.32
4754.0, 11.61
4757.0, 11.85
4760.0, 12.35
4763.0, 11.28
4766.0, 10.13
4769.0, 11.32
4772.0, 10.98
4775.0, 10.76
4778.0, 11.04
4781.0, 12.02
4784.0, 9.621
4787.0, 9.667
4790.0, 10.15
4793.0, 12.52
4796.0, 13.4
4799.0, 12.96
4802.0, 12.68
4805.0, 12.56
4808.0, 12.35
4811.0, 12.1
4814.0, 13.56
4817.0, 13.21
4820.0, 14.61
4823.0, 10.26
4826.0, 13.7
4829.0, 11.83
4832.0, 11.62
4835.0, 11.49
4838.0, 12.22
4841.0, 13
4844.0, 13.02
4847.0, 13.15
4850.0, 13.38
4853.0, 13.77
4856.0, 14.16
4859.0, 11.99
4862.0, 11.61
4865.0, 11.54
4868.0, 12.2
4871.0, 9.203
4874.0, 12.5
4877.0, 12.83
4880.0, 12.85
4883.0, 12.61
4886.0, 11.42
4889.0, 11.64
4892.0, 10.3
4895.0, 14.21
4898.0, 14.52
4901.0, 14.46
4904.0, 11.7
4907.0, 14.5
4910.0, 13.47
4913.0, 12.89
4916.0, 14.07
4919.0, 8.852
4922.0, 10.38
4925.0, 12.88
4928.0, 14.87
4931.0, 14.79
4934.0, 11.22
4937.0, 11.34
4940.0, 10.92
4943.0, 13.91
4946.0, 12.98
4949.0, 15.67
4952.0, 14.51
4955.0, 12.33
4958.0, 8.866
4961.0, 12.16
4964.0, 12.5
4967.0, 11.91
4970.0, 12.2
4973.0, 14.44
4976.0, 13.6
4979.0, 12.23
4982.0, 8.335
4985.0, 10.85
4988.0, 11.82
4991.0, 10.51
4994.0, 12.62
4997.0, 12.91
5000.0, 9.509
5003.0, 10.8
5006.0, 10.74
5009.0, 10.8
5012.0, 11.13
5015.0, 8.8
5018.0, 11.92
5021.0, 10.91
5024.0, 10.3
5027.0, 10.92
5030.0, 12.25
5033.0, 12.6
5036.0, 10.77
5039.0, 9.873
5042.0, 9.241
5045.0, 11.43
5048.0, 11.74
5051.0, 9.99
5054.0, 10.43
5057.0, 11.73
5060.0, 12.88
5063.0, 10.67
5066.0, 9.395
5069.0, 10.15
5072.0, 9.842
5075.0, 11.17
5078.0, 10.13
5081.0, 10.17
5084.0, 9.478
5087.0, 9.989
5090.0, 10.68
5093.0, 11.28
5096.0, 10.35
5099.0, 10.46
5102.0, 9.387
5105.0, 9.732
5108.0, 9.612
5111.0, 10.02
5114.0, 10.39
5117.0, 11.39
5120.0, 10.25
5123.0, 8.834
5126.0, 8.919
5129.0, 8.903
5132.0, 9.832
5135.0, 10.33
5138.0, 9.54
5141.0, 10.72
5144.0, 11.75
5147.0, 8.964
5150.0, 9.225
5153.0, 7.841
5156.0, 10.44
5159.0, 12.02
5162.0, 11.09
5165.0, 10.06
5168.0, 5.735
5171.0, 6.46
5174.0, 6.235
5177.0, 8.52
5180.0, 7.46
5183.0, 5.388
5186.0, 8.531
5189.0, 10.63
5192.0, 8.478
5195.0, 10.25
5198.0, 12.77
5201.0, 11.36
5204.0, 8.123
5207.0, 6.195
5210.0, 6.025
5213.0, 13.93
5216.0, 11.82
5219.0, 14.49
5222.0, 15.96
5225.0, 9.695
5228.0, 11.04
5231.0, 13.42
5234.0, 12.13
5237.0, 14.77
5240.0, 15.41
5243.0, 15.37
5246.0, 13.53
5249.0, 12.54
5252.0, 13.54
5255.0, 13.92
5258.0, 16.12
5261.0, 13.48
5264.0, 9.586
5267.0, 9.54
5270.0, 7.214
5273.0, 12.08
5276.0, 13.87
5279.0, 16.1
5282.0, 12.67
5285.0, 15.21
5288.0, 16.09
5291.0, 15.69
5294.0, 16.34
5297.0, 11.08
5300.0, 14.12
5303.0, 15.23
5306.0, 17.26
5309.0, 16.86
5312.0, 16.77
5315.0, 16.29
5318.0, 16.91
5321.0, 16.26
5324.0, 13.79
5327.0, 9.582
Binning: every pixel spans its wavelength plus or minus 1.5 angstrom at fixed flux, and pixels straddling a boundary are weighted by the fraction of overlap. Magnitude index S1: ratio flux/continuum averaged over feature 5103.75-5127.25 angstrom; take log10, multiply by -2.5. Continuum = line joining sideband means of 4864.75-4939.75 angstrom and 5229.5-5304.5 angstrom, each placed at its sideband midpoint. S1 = 0.30 mag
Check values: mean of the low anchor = 12.4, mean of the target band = 9.91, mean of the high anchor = 13.6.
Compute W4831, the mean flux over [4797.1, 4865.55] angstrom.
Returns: 12.7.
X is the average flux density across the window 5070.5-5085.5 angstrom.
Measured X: 10.2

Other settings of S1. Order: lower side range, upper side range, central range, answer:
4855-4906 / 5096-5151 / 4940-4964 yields -0.101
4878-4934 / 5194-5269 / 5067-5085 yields 0.222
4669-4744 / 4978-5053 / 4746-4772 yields 0.062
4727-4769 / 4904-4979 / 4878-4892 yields 0.052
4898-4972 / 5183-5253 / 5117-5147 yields 0.199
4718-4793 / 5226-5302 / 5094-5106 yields 0.271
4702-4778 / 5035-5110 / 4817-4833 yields -0.065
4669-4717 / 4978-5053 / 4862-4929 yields -0.078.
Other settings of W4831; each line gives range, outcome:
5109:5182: 9.35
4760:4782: 11.1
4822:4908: 12.5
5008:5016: 10.3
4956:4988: 11.7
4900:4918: 13.4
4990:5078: 10.9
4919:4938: 12.3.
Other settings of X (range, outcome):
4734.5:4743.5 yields 12.7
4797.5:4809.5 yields 12.6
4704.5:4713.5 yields 12.2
